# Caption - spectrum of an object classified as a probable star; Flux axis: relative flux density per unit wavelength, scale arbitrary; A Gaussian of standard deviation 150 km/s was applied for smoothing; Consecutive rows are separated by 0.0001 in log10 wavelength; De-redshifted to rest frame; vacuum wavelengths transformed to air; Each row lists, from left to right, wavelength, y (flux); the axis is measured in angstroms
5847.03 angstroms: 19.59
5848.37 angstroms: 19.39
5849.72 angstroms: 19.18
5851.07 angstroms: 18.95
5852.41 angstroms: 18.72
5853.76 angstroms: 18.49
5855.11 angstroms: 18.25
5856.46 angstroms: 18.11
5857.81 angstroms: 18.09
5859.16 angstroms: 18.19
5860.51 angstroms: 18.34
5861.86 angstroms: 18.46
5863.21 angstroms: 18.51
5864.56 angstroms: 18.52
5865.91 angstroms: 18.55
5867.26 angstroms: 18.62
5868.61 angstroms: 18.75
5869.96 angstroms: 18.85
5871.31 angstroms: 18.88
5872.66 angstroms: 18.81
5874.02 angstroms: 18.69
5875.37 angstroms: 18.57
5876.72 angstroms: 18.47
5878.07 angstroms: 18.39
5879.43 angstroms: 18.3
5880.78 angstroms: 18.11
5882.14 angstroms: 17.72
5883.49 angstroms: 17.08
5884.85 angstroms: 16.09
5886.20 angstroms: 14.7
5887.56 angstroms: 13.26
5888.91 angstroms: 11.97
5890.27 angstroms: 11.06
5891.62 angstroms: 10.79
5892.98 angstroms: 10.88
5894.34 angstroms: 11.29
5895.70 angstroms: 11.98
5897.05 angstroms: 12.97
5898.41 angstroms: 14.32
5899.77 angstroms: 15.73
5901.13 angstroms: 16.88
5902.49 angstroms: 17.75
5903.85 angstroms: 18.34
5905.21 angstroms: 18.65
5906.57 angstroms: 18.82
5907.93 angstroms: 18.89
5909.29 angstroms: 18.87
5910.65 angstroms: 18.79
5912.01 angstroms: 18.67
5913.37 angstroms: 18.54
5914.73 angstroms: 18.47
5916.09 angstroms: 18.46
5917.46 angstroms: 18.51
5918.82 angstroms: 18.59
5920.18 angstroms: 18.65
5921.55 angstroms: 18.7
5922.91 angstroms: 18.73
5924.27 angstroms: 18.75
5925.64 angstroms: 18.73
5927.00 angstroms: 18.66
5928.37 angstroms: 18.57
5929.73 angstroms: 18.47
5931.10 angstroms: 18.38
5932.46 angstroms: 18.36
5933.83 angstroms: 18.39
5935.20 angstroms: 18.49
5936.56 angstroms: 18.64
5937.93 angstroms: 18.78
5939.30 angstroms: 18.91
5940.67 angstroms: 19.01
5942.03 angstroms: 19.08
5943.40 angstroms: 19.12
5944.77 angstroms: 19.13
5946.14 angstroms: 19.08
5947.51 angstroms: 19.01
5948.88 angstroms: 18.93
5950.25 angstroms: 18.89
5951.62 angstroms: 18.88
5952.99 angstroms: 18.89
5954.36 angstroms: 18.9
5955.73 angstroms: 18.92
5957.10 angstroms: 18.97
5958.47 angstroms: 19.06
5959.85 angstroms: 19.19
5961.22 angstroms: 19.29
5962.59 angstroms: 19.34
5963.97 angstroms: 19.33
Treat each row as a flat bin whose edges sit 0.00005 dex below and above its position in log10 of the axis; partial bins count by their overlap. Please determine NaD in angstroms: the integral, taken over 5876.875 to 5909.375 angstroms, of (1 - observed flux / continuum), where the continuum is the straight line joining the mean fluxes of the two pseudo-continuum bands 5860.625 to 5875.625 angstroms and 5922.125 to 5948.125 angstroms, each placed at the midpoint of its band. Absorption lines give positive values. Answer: 5.5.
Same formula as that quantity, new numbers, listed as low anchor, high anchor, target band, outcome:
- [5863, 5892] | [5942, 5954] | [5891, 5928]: 1.90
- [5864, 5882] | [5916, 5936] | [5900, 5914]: 0.17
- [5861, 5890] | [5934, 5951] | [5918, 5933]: -0.04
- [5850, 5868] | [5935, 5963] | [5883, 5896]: 4.02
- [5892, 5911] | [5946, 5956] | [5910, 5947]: -2.47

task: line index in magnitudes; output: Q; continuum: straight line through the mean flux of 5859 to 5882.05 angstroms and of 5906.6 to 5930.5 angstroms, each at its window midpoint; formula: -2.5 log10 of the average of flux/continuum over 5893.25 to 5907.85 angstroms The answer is 0.19 mag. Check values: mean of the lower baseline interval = 18.5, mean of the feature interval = 15.7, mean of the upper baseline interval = 18.7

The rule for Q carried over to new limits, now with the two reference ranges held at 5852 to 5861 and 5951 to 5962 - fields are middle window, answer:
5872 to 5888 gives 0.06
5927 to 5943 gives 0.01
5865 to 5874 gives -0.02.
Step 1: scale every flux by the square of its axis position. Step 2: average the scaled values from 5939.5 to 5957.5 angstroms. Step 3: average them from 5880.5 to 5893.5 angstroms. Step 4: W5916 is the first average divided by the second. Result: 1.4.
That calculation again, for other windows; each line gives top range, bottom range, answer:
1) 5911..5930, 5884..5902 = 1.41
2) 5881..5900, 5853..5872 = 0.74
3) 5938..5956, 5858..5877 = 1.05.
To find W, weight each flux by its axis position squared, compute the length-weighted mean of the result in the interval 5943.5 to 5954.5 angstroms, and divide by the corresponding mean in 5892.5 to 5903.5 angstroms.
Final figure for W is 1.36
